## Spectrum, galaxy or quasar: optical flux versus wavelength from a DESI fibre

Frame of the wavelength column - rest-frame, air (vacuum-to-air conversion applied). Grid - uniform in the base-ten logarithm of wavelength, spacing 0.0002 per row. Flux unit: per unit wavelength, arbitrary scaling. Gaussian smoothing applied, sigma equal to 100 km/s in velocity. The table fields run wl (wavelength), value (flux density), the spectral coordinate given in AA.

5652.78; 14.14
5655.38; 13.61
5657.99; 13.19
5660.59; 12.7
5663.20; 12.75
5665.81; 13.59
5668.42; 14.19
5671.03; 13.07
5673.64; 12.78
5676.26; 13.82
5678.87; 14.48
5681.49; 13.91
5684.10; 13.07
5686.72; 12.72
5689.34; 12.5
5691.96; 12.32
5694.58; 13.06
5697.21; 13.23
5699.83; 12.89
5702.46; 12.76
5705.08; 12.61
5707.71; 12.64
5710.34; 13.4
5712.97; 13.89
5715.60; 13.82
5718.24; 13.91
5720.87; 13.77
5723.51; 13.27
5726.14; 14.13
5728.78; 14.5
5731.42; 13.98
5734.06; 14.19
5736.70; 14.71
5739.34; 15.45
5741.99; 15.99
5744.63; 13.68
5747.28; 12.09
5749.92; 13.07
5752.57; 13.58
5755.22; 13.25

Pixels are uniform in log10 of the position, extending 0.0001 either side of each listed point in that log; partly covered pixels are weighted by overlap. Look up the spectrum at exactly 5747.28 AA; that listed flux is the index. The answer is 12.09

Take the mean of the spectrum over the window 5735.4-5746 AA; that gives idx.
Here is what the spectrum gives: 14.9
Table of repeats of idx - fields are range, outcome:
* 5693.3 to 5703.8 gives 13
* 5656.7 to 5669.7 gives 13.3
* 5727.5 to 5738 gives 14.3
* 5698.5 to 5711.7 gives 12.9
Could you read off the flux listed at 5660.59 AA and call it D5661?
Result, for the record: 12.7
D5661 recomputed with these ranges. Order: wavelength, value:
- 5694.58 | 13.06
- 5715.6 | 13.82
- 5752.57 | 13.58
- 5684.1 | 13.07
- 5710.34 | 13.4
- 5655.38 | 13.61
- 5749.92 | 13.07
